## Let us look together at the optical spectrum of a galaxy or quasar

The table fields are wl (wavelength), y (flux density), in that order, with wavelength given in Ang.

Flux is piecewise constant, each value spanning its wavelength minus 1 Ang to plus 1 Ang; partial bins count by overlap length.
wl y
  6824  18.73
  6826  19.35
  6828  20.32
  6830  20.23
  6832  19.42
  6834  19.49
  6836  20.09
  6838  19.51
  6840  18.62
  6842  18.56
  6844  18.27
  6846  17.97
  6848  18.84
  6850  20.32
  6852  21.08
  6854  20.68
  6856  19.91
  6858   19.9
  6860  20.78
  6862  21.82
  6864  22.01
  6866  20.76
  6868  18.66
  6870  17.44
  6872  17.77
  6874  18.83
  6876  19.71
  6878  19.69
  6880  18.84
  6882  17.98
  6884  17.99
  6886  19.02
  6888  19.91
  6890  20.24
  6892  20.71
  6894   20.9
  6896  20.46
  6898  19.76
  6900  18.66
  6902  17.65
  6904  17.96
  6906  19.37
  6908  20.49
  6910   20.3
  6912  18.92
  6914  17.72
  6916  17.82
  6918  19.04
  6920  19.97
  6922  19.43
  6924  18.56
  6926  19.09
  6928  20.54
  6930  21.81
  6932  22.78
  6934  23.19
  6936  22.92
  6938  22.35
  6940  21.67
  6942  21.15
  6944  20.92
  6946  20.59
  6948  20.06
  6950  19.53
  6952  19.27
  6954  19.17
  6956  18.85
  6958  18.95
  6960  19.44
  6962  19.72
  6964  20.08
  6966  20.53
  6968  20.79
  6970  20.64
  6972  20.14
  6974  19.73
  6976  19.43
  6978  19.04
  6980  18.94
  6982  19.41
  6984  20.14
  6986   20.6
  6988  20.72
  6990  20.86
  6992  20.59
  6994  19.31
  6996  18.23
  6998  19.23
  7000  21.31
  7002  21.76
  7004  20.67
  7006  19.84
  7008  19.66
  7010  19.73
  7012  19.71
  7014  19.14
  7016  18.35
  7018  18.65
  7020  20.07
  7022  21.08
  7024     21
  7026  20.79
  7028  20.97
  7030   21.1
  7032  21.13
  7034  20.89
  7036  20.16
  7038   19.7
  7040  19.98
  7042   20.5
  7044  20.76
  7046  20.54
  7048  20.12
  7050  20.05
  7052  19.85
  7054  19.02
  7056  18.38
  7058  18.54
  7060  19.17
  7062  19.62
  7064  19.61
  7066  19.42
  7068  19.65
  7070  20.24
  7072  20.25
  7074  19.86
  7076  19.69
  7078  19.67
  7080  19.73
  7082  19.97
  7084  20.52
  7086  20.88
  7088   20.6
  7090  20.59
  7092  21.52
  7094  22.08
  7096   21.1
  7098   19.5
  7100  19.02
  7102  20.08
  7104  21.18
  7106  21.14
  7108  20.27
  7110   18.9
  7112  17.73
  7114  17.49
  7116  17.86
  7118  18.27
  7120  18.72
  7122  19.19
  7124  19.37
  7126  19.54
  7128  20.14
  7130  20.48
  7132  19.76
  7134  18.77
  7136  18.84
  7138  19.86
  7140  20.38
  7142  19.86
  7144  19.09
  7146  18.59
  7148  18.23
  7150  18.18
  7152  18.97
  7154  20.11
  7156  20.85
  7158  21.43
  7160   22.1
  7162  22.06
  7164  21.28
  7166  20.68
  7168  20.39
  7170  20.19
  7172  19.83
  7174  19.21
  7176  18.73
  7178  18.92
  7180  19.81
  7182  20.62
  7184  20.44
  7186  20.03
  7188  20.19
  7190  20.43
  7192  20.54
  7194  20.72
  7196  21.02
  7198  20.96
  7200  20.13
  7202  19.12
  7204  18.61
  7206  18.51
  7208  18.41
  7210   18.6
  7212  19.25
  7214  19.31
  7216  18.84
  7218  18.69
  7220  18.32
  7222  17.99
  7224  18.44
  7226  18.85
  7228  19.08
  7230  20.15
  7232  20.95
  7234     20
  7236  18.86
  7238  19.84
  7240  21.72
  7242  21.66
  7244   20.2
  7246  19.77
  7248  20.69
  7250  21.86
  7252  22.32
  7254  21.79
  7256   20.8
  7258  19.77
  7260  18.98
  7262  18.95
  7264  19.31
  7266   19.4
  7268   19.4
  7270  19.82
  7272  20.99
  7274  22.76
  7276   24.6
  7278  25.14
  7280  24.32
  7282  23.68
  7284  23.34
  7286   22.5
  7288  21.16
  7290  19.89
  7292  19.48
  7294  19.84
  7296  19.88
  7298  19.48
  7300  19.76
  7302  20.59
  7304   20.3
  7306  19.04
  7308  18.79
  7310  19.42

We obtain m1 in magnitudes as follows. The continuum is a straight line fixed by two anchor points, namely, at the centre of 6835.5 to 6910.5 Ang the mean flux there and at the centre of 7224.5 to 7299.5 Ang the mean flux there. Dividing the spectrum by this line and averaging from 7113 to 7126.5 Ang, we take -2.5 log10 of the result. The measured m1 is 0.10 mag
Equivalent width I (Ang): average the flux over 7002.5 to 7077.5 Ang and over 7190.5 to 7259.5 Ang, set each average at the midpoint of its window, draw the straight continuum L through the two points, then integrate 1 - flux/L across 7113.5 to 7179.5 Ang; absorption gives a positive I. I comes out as 0.9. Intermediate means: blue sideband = 20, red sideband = 19.9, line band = 19.6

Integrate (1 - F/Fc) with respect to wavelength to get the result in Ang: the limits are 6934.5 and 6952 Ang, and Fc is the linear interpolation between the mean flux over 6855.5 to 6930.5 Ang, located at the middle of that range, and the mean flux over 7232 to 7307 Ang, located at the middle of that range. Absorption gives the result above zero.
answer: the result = -1.3 Ang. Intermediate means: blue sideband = 19.5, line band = 21.1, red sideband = 20.9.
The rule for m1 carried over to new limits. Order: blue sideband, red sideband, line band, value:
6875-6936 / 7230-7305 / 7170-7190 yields 0.043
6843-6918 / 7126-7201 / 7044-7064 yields 0.014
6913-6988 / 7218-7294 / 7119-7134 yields 0.049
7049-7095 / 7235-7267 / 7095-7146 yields 0.034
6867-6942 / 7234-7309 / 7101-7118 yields 0.058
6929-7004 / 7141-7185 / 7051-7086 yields 0.029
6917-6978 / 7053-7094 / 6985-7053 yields -0.007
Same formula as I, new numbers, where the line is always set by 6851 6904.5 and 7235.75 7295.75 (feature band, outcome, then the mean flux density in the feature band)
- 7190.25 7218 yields 1.8 Ang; 19.5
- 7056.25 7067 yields 0.6 Ang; 19.2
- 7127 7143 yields 0.7 Ang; 19.8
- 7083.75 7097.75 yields -0.4 Ang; 21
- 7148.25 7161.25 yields 0.3 Ang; 20.2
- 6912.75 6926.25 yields 0.7 Ang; 18.8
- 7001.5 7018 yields 0.3 Ang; 19.7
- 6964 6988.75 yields 0.0 Ang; 20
